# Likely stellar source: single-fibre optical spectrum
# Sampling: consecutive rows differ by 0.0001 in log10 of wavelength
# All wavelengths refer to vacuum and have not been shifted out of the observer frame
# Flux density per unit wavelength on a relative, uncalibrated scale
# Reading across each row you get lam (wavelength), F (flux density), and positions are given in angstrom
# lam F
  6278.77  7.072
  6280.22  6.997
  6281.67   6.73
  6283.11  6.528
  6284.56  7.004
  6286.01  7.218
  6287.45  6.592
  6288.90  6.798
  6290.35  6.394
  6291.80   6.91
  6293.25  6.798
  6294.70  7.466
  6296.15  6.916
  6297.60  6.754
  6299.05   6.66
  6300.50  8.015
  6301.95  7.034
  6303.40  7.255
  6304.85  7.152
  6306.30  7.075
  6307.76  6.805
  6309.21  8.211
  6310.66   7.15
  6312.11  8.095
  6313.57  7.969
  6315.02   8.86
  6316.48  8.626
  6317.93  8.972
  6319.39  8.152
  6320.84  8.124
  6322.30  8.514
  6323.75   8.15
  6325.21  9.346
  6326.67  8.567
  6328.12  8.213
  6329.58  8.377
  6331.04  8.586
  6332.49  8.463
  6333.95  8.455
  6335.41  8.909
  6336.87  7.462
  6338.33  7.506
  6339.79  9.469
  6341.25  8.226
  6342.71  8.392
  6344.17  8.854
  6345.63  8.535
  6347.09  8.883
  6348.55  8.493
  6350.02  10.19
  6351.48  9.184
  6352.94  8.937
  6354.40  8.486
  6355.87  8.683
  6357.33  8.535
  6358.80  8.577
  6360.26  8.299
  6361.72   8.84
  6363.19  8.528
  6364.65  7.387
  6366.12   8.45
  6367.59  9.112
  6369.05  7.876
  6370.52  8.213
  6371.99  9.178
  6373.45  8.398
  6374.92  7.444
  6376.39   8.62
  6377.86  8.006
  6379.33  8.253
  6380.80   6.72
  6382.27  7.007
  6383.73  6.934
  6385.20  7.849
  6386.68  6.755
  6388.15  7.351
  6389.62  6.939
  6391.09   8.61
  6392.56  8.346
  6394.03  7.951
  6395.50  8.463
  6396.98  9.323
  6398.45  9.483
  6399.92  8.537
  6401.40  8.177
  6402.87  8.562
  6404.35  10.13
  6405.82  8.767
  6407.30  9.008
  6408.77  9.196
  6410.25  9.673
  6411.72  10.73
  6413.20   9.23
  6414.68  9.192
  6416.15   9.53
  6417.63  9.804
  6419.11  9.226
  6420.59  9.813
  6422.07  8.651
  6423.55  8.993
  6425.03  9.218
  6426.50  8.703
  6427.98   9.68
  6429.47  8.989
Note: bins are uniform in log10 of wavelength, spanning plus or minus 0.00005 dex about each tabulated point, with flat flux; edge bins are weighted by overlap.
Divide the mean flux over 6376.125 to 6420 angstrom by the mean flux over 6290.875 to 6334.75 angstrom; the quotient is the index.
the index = 1.09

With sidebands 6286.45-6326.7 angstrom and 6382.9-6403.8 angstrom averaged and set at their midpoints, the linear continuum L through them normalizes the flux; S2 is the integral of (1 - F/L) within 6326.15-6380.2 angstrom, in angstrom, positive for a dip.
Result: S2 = -4.3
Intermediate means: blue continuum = 7.6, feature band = 8.5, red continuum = 8.11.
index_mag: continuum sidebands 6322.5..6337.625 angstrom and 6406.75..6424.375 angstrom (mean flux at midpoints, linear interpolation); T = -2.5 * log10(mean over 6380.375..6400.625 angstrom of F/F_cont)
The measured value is 0.159 mag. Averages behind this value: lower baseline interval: 8.46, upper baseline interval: 9.42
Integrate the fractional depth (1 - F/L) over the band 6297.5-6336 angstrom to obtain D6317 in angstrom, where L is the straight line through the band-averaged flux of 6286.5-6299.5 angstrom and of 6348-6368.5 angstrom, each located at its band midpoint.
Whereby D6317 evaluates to -2.7 angstrom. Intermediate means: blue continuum 6.82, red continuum 8.69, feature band 8.04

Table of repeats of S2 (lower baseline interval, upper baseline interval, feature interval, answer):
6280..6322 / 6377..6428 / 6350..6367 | -1.1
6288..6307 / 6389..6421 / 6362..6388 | 1.6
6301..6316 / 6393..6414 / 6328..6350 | -1.2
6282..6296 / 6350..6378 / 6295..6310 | -0.1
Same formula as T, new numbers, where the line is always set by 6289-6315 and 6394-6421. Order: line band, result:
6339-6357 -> -0.09 mag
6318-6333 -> -0.11 mag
